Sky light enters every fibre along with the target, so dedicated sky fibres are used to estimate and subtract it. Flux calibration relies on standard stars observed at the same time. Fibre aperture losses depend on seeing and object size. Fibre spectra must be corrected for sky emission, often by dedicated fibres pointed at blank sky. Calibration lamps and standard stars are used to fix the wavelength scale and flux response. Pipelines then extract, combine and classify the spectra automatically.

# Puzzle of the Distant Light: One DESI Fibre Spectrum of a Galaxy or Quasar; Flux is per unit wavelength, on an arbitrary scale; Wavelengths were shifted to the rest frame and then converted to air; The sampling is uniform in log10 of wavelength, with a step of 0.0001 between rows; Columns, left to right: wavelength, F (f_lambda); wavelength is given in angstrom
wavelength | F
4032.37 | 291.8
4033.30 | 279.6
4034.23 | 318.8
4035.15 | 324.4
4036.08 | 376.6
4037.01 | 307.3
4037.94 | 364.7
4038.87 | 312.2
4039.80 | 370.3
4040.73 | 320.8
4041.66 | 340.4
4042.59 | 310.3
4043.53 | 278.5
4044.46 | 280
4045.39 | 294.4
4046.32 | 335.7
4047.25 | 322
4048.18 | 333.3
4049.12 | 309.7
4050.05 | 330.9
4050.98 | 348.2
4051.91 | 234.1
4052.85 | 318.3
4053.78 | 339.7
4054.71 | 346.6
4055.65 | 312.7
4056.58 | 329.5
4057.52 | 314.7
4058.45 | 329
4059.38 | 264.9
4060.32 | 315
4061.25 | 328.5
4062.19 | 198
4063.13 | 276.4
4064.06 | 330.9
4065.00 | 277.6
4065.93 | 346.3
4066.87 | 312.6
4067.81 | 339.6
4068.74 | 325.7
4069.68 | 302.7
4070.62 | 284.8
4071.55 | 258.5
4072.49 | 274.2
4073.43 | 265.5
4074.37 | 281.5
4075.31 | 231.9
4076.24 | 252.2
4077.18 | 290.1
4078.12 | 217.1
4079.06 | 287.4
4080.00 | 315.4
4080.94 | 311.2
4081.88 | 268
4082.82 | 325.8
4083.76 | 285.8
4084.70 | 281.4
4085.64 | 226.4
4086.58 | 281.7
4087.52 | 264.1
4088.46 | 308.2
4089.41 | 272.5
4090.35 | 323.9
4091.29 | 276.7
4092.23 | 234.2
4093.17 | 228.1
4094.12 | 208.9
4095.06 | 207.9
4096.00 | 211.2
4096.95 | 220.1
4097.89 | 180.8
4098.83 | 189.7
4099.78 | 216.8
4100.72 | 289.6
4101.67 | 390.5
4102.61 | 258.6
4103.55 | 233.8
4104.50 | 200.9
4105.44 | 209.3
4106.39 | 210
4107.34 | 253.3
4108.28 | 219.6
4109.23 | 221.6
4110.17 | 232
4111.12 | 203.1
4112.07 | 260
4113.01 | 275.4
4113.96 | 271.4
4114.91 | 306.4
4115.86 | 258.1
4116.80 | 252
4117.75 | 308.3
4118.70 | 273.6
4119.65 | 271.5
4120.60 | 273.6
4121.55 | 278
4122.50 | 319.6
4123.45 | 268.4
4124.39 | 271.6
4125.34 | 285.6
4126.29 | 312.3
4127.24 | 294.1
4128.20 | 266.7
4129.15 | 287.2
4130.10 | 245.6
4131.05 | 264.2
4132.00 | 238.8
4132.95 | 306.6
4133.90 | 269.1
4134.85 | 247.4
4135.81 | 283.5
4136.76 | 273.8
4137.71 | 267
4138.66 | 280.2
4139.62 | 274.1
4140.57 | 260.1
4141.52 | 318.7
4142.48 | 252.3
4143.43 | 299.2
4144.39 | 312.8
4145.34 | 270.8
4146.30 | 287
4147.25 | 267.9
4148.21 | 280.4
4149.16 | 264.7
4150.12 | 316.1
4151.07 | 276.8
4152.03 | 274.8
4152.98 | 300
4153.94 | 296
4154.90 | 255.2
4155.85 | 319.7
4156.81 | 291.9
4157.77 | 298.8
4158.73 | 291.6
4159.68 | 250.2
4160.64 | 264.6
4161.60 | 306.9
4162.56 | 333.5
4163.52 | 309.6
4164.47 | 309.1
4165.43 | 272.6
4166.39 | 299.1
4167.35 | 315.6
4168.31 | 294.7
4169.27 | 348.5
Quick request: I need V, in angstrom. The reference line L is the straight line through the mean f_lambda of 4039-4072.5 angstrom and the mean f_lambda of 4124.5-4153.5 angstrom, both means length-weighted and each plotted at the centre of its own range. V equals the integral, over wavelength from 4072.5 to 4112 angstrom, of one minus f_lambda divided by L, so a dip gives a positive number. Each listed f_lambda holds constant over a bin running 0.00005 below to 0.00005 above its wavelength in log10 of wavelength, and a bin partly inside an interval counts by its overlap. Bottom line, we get 5.72 angstrom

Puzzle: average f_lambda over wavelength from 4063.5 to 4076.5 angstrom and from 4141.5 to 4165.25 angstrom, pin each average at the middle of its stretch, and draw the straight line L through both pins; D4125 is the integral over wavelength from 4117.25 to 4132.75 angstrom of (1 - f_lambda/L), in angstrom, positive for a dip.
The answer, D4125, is 0.6 angstrom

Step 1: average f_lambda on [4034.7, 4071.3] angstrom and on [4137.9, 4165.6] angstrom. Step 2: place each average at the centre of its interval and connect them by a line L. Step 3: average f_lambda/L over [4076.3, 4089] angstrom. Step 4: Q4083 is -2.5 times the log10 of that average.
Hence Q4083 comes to 0.10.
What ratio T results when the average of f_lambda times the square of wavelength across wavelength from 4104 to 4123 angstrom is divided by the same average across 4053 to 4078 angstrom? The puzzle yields 0.88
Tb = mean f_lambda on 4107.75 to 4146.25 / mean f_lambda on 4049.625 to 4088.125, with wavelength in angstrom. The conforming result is 0.9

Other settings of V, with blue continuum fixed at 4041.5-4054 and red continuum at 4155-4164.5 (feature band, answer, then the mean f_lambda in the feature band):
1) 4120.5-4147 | 1.81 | 279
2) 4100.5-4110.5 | 1.88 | 246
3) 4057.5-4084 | 1.58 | 290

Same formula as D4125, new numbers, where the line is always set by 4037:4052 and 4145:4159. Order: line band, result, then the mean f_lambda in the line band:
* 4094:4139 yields 5.88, 258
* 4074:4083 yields 0.95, 277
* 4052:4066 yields 0.43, 305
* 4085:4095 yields 1.47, 261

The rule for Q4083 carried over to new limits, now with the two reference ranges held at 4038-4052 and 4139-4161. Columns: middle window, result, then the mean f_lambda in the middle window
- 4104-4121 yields 0.18 mag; 250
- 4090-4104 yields 0.23 mag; 244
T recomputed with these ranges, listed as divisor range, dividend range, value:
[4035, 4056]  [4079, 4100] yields 0.82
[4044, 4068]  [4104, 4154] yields 0.90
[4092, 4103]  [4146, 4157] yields 1.24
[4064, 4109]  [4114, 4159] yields 1.09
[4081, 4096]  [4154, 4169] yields 1.15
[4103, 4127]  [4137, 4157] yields 1.11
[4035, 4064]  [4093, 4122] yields 0.80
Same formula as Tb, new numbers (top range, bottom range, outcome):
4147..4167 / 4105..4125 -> 1.12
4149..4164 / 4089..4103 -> 1.18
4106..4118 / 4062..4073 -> 0.85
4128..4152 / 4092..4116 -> 1.16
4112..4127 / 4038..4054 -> 0.89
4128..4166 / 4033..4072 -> 0.90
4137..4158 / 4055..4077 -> 0.97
